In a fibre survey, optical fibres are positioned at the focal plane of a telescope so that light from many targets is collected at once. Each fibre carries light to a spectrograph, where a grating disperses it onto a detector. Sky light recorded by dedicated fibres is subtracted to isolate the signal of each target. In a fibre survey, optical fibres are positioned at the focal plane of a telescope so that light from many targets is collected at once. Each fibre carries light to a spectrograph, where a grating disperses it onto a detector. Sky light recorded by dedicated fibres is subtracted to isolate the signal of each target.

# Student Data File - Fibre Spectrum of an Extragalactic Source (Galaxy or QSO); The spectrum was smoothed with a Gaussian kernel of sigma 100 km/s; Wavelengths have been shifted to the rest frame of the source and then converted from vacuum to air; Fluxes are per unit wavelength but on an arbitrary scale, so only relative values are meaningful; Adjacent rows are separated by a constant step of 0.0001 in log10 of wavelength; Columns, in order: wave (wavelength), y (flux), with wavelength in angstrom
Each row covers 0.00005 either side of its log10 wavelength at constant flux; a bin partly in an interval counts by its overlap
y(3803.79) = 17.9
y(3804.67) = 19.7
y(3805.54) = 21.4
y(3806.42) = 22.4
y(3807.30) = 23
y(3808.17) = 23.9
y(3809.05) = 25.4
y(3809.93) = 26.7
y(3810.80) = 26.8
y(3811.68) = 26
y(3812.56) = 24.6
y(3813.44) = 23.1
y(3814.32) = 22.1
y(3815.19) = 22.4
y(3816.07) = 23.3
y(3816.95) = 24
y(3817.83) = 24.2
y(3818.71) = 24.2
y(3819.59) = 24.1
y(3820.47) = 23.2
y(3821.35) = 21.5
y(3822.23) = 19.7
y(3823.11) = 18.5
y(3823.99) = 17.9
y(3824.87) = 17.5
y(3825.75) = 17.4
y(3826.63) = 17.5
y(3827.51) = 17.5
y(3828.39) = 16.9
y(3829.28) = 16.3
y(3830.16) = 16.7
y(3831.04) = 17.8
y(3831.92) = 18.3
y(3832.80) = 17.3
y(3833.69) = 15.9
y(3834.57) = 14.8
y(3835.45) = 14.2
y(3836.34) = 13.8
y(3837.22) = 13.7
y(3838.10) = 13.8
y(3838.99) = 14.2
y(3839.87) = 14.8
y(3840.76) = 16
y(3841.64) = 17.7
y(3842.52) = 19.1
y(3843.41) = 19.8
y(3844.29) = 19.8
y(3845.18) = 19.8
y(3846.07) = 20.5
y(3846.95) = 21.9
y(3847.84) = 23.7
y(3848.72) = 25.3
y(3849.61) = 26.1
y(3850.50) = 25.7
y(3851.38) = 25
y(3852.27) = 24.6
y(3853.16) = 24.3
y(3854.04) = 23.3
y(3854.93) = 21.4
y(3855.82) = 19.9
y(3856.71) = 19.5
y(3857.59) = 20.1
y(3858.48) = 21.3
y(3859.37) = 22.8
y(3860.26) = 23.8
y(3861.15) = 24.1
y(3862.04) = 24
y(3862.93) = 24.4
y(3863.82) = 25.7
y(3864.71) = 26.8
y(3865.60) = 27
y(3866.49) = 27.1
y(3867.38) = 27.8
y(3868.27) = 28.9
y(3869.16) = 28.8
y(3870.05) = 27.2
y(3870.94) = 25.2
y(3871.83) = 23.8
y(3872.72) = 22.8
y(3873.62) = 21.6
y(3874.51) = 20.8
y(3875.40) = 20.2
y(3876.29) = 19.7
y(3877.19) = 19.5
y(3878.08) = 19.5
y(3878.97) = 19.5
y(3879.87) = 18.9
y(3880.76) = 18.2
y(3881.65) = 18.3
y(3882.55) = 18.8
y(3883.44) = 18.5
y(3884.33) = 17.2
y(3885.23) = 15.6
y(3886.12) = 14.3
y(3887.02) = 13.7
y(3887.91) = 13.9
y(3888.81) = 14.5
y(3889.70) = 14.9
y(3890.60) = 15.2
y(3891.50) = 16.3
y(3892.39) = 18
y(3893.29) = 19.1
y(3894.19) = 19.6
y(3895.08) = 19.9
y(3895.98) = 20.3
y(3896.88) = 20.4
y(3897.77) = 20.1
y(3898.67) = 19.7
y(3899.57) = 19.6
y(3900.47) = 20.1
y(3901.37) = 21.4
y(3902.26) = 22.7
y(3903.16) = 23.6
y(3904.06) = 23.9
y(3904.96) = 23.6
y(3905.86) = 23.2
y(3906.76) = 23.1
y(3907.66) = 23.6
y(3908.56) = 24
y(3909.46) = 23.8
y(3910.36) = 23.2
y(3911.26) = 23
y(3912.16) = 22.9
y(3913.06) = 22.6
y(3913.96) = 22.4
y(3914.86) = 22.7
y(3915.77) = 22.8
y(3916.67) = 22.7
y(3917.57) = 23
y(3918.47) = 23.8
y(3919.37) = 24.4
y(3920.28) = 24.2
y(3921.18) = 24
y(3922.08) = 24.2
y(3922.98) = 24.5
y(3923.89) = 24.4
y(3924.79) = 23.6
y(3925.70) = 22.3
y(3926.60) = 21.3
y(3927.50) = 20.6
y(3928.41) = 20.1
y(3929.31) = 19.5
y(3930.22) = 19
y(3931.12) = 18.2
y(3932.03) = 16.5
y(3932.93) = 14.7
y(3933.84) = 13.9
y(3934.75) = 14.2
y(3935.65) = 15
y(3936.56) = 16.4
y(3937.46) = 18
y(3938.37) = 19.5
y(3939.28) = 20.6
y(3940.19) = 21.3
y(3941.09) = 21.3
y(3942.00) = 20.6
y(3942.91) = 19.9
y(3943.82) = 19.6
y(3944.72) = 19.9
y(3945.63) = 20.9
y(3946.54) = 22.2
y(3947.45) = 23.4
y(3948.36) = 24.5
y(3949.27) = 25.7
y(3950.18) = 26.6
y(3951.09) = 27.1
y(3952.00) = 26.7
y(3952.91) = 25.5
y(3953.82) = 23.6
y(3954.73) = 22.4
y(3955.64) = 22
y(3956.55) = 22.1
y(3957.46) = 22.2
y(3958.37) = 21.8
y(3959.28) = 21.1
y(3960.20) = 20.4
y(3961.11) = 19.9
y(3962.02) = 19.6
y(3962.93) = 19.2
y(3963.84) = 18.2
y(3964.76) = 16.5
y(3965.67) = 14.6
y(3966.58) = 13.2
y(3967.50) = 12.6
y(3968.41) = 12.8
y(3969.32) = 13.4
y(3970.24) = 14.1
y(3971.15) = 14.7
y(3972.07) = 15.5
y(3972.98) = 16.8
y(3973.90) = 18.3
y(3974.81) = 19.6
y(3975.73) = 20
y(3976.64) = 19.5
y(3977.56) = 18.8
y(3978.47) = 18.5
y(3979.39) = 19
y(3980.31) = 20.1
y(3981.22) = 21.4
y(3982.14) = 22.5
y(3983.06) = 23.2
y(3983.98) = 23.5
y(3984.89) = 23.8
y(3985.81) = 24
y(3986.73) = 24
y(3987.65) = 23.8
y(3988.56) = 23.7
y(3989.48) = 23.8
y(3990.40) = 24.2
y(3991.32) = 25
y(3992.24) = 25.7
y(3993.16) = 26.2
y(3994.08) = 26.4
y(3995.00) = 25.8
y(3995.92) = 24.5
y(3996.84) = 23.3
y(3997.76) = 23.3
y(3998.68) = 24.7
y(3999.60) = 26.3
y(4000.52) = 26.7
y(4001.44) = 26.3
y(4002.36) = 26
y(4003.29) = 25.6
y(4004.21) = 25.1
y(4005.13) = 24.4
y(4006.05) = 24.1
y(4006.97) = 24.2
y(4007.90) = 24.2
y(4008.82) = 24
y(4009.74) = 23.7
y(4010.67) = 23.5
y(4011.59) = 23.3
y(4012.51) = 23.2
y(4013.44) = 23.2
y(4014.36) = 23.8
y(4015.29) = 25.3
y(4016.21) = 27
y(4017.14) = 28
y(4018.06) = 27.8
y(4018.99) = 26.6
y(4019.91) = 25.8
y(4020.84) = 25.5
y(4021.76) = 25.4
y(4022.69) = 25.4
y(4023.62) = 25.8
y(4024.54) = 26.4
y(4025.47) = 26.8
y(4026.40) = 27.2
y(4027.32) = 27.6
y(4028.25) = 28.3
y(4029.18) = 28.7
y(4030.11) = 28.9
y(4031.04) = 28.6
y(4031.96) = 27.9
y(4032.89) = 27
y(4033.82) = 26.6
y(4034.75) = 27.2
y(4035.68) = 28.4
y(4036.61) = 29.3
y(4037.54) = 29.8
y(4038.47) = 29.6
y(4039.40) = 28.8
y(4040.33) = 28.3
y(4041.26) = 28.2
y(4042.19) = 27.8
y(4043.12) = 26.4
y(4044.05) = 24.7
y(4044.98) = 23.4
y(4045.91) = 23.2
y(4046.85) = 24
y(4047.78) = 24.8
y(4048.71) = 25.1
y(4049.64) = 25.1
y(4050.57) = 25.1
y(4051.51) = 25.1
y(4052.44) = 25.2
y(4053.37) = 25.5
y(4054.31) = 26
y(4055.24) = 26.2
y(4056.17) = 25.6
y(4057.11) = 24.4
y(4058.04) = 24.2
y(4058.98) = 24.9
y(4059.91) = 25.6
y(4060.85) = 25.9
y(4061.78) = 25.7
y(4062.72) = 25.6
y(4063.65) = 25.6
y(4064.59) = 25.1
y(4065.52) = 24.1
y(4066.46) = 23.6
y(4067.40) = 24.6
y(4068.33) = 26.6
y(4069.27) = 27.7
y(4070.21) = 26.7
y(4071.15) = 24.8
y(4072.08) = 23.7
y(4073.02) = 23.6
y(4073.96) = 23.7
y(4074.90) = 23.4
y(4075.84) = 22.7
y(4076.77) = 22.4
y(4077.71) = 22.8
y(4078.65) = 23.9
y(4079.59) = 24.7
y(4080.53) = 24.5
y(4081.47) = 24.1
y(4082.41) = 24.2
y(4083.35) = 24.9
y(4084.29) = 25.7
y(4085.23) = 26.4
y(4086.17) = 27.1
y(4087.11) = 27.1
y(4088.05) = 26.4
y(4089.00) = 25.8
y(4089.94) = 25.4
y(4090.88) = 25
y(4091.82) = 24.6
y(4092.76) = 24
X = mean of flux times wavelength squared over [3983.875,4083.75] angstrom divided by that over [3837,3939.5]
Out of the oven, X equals 1.3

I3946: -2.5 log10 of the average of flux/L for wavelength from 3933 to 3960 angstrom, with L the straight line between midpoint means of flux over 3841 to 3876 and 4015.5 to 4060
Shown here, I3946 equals 0.17 mag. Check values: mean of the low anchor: 23.3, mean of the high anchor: 26.5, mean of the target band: 21.2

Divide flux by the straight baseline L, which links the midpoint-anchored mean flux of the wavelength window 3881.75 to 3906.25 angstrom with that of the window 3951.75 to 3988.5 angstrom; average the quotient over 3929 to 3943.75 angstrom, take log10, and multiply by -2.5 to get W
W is 0.074 mag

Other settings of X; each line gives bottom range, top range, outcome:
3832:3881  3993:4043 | 1.33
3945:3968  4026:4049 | 1.33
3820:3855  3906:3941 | 1.16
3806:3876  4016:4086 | 1.33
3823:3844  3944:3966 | 1.41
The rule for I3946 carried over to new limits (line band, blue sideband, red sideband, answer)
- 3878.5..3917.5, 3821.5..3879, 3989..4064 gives 0.11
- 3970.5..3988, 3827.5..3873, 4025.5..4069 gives 0.21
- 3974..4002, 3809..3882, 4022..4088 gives 0.05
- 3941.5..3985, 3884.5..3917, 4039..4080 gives 0.10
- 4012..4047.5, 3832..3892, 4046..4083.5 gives -0.12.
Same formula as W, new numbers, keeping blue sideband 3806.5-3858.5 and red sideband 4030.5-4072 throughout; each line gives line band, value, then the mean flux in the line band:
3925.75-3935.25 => 0.27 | 18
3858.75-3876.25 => -0.16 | 24.7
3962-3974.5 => 0.47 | 15.6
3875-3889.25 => 0.23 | 17.5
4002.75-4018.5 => 0.01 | 24.7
